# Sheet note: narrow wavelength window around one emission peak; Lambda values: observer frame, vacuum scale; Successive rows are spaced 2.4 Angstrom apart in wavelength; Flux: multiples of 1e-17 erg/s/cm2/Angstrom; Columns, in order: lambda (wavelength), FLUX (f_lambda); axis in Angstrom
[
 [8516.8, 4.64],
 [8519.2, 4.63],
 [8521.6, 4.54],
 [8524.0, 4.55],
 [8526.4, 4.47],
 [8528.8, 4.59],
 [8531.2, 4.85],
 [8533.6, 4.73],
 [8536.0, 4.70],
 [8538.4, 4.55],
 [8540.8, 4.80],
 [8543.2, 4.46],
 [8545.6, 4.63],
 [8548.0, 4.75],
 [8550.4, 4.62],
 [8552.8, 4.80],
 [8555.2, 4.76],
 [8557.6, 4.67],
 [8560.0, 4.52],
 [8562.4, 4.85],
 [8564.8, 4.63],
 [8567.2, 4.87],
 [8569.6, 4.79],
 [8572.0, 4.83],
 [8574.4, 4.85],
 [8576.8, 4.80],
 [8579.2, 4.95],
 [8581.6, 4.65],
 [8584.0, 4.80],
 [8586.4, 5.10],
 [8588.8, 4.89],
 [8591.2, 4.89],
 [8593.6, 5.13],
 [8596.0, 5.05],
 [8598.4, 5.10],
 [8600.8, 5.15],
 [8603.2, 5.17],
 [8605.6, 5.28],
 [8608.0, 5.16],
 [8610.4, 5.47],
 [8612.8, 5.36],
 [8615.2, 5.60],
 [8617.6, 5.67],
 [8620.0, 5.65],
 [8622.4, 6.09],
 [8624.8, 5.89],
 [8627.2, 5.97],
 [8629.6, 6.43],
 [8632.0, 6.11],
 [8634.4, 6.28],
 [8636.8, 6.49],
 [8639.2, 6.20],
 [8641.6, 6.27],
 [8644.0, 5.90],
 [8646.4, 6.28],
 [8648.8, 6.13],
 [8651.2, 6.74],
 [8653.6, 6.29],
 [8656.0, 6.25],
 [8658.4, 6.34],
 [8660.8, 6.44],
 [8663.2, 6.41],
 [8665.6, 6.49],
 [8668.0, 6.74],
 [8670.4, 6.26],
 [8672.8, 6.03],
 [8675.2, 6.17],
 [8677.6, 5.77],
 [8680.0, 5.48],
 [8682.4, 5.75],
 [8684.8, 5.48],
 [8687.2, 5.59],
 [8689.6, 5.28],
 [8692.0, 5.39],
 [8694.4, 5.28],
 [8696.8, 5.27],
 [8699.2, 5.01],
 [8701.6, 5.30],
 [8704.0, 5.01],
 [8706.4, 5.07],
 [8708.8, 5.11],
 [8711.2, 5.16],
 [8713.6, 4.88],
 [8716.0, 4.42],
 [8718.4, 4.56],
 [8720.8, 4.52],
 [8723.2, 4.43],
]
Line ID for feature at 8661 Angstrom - Mg II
